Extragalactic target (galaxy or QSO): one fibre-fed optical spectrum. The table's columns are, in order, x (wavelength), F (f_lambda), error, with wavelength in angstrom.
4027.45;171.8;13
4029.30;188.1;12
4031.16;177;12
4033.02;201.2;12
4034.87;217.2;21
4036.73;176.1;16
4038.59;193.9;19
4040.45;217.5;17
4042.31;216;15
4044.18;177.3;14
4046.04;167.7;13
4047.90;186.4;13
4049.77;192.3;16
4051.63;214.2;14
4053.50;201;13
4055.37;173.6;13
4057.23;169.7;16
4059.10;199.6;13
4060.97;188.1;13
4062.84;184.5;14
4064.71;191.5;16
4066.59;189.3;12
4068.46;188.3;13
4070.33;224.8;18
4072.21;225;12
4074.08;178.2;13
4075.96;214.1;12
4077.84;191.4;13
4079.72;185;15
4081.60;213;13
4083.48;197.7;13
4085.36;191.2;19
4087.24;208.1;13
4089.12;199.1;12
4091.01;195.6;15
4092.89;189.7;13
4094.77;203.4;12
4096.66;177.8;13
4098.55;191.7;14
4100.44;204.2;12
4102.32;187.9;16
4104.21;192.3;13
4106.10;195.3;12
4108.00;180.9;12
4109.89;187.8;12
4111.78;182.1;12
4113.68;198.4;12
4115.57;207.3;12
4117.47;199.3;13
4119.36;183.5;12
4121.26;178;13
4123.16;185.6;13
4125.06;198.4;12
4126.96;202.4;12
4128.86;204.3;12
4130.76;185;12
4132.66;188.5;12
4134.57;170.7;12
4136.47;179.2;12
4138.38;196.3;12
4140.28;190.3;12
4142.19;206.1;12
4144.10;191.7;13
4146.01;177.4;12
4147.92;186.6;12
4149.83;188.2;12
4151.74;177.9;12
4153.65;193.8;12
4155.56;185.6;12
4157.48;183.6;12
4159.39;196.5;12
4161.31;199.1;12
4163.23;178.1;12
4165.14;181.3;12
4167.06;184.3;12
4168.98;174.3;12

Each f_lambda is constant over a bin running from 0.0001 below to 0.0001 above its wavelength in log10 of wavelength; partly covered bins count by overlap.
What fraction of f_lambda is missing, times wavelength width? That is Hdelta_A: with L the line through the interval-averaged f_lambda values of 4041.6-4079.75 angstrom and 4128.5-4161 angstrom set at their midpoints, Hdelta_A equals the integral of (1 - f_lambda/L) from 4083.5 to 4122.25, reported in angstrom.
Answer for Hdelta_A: -0.4 angstrom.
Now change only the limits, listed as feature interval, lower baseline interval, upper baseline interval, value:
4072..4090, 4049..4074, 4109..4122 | -0.53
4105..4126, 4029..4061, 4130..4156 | -0.24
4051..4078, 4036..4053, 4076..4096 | 0.05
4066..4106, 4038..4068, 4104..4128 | -1.27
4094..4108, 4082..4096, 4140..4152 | 0.27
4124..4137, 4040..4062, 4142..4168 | -0.12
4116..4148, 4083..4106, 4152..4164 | 0.23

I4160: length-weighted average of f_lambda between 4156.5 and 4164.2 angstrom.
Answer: 189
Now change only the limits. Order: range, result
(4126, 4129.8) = 203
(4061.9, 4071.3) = 196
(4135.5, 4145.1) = 193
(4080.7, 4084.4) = 205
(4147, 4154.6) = 187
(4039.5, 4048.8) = 193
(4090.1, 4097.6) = 192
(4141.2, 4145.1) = 198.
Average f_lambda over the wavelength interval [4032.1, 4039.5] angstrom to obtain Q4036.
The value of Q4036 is 197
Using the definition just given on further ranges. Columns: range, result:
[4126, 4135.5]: 190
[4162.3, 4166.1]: 180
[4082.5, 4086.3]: 195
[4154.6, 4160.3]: 189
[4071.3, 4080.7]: 199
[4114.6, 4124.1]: 191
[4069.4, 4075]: 209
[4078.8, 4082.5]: 199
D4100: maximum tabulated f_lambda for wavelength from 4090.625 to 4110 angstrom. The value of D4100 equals 204.2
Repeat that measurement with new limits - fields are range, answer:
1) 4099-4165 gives 207.3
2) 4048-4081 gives 225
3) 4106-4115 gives 198.4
